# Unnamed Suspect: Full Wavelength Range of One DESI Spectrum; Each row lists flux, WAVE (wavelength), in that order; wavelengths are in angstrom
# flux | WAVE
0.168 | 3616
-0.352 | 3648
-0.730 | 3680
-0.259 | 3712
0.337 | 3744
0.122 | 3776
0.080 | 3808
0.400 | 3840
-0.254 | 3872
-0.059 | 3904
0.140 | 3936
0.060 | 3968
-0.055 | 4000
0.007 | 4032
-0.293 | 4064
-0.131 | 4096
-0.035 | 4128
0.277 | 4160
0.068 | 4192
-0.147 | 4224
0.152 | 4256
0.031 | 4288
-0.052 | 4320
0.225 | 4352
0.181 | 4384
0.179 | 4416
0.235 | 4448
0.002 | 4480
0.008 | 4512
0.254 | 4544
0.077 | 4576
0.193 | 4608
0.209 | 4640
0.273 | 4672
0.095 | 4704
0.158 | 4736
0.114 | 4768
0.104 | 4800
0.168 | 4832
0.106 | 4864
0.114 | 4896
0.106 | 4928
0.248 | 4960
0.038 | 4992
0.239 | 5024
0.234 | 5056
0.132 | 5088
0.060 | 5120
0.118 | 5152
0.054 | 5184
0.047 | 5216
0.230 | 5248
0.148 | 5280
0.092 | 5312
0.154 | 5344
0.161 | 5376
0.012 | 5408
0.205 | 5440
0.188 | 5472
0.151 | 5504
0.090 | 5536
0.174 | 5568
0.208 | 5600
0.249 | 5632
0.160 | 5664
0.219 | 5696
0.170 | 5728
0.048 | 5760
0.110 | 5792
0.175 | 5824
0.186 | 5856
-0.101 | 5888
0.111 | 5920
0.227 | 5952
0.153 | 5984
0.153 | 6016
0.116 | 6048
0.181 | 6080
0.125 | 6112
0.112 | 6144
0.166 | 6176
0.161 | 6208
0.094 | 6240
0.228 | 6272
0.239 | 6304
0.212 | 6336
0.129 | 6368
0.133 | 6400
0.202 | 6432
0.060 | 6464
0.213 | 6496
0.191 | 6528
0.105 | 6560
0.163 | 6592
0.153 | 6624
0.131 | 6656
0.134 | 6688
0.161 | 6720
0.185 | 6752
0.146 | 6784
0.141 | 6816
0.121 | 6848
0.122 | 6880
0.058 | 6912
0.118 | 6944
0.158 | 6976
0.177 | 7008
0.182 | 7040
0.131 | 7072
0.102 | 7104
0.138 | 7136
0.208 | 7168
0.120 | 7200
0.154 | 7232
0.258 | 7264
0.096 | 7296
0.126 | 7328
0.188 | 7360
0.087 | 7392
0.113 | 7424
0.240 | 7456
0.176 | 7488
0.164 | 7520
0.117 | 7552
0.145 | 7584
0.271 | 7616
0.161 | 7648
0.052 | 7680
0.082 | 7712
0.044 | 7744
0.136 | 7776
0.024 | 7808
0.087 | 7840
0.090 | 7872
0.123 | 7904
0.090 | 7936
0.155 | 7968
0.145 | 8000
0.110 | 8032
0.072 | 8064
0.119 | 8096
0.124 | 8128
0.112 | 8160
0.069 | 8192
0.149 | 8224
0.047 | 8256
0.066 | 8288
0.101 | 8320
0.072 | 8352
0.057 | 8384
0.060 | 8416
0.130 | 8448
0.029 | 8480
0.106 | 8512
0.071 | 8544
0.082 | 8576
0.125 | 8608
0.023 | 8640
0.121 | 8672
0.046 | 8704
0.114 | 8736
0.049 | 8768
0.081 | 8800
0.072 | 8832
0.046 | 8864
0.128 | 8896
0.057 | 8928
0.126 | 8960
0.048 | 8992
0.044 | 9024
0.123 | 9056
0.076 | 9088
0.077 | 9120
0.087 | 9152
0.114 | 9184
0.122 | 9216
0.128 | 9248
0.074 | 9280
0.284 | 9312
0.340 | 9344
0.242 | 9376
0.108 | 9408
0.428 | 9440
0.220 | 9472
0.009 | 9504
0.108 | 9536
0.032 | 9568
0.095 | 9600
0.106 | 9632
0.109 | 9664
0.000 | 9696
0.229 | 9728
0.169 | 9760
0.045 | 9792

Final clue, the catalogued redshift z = 0.138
